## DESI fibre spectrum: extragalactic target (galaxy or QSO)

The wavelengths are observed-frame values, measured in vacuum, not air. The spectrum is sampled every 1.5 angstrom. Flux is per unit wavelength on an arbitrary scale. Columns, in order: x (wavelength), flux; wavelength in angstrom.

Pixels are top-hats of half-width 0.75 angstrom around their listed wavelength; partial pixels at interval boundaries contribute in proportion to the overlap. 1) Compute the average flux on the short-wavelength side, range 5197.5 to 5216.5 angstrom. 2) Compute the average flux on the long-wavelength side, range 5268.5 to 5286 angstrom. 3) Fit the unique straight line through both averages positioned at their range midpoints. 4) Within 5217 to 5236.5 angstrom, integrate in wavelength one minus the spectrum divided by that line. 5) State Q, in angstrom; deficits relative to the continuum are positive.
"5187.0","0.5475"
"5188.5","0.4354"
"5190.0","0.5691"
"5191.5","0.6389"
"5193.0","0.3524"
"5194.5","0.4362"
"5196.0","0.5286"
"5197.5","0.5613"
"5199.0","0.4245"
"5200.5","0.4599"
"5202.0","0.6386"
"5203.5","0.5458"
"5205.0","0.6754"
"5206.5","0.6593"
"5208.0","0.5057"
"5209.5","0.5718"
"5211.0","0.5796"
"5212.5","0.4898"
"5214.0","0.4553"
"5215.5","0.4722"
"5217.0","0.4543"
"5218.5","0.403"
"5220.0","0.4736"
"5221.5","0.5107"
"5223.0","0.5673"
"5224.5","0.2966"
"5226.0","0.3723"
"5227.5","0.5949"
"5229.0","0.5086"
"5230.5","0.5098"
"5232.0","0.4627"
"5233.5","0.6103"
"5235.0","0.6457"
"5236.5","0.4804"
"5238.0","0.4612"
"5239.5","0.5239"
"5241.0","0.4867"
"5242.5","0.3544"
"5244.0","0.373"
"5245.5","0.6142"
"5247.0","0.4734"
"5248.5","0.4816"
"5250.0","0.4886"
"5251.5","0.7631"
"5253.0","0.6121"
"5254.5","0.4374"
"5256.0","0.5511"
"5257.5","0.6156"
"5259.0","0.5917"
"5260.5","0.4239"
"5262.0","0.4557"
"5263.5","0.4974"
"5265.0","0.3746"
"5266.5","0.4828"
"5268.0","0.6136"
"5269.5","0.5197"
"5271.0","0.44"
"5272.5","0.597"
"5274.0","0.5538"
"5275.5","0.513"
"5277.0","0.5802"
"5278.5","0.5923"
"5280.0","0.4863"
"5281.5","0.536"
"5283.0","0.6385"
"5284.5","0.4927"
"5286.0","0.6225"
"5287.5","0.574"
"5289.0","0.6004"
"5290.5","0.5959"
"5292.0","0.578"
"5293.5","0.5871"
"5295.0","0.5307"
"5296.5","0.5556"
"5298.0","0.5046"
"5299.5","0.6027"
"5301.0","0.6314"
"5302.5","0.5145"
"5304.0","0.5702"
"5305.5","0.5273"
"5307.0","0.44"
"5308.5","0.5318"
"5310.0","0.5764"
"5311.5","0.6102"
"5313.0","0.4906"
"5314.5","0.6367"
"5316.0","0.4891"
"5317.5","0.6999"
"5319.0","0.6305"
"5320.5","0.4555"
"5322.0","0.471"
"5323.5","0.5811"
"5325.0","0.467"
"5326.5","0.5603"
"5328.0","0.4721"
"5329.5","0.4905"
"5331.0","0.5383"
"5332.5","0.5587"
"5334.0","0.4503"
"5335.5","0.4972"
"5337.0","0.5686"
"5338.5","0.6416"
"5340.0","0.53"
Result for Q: 1.7 angstrom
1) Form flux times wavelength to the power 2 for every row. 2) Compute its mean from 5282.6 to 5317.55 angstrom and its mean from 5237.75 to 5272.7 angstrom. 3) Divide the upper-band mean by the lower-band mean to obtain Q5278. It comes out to 1.1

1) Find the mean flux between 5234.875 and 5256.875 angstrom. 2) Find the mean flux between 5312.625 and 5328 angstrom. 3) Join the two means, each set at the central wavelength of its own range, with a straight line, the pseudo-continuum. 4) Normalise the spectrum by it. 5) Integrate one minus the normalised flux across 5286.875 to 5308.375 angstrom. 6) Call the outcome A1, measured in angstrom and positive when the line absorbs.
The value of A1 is -0.9 angstrom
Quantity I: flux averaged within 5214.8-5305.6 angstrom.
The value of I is 0.524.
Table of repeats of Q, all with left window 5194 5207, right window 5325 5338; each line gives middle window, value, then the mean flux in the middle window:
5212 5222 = 1.47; 0.464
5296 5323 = -1.58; 0.552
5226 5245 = 1.48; 0.497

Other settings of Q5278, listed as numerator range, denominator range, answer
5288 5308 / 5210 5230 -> 1.20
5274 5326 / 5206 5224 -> 1.13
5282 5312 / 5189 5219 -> 1.12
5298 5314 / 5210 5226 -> 1.21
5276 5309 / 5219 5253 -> 1.13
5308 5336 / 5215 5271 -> 1.11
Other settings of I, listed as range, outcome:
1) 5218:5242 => 0.494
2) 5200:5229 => 0.512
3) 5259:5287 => 0.526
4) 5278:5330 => 0.553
